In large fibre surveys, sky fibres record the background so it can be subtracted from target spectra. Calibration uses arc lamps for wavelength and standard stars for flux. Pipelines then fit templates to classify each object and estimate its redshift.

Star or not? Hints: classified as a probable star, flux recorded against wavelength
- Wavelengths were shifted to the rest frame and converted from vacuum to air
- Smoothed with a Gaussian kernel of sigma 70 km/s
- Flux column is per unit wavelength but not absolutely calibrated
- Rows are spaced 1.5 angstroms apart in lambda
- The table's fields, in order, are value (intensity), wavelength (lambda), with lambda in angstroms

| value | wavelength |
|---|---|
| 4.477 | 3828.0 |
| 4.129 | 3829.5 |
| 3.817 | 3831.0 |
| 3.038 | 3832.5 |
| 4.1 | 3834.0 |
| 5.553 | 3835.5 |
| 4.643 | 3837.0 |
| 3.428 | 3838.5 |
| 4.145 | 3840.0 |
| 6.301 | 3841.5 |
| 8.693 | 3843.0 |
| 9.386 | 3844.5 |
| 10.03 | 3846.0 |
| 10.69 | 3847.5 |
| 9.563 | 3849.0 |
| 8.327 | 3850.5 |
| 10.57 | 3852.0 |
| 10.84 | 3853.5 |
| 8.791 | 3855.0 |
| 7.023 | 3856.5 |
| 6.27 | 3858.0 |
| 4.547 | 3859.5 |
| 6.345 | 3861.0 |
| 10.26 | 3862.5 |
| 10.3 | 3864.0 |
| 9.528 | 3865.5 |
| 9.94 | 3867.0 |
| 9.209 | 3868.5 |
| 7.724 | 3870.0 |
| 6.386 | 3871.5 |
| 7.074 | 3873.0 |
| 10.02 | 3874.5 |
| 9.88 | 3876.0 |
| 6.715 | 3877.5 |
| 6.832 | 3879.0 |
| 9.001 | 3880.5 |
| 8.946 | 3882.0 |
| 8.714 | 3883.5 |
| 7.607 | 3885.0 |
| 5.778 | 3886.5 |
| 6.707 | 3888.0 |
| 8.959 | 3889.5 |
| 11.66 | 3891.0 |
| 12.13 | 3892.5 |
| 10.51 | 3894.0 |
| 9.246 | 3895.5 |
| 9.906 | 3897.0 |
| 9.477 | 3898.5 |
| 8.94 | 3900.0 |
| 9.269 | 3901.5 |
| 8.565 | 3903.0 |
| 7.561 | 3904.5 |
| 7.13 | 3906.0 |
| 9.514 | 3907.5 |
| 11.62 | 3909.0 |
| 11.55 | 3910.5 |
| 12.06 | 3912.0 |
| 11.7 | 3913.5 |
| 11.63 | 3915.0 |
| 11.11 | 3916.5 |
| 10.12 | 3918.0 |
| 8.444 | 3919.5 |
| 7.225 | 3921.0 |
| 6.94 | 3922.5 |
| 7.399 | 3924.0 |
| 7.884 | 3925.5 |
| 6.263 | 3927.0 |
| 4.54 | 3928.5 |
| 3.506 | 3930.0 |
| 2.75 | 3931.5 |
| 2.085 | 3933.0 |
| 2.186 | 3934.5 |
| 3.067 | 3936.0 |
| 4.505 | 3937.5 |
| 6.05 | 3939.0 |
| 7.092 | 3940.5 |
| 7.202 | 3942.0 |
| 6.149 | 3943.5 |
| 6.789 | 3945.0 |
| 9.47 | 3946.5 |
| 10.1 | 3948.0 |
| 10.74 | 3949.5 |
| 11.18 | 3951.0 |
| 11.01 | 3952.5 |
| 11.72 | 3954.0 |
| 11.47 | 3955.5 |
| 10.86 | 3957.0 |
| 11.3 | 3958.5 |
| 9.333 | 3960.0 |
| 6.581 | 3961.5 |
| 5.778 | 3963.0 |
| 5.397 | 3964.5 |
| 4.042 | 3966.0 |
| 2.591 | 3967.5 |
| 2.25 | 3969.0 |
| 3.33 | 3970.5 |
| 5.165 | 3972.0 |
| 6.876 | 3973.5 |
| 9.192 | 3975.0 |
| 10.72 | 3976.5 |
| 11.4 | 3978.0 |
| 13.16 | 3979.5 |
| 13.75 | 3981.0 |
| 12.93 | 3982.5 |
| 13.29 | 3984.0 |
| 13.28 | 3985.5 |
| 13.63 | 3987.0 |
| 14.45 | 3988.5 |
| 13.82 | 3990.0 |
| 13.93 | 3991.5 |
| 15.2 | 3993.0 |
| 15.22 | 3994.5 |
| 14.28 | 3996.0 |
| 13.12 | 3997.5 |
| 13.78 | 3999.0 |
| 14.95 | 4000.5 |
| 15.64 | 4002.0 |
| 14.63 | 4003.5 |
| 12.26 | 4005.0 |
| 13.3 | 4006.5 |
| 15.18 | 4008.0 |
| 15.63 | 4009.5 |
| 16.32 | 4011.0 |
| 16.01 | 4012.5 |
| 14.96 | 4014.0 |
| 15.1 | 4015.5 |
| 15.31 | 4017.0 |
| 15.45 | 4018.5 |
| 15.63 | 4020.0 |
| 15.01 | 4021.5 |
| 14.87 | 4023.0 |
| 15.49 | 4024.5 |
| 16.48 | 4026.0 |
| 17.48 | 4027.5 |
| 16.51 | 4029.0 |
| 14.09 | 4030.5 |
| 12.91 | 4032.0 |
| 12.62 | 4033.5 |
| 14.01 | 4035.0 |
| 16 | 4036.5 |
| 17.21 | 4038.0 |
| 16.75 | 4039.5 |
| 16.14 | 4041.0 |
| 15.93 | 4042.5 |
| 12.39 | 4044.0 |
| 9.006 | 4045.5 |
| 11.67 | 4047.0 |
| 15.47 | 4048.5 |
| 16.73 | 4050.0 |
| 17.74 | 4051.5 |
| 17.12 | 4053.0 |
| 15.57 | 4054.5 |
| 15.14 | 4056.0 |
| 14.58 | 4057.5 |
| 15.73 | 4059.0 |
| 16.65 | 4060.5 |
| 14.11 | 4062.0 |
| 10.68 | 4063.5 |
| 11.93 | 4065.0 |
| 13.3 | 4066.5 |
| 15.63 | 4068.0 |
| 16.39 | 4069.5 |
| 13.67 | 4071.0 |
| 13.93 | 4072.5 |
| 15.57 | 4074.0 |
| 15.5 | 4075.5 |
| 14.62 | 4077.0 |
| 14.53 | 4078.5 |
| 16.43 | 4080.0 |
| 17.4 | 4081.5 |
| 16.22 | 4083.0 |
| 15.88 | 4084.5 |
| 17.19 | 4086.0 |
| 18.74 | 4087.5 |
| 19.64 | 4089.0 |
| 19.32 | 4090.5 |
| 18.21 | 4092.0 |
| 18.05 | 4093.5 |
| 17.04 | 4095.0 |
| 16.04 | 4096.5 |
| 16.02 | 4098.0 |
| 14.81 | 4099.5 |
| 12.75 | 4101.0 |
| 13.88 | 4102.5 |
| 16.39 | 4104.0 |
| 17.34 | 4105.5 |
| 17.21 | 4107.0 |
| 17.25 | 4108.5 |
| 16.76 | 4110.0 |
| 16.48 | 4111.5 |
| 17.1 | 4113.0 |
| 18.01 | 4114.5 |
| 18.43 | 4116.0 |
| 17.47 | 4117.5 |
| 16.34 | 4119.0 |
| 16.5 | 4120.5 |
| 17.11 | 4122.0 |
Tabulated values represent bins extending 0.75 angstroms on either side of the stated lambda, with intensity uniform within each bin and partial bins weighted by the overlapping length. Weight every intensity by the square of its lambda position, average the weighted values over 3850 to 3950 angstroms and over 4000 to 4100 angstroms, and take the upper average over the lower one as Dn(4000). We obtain 2.04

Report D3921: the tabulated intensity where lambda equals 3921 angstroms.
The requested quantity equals 7.225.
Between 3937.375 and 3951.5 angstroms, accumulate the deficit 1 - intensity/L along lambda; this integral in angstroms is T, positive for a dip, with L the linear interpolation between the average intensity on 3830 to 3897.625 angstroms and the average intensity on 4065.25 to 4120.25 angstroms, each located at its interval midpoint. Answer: 3.8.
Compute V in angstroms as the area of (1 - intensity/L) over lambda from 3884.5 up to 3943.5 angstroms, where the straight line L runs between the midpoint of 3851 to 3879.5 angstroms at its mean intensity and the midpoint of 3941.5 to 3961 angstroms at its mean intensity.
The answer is 7.60 angstroms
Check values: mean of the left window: 8.34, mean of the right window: 9.79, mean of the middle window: 7.92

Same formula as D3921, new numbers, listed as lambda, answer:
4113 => 17.1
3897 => 9.906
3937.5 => 4.505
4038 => 17.21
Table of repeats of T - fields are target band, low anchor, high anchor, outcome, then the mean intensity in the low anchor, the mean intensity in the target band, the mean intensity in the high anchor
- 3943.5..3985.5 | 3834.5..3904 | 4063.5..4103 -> 9.81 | 8.34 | 8.93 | 15.8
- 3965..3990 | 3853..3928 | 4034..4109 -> 5.54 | 8.8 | 9.47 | 15.6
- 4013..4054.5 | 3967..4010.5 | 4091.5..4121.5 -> -4.11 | 12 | 15.1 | 16.6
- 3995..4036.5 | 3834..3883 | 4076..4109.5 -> -3.41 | 7.97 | 14.9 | 16.6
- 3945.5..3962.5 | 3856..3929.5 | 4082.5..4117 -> 1.35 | 8.69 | 10.2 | 16.9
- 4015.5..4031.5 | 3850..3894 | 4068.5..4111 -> -1.86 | 8.52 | 15.6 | 16.3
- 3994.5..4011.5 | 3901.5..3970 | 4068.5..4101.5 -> -4.26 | 7.7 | 14.5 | 16.3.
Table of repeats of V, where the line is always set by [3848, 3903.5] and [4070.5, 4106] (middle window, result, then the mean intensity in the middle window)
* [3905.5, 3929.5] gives 2.6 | 9.03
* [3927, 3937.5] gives 7.2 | 3.36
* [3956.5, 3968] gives 4.6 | 7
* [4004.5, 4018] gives -1.5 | 15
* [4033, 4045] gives -0.5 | 15.1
